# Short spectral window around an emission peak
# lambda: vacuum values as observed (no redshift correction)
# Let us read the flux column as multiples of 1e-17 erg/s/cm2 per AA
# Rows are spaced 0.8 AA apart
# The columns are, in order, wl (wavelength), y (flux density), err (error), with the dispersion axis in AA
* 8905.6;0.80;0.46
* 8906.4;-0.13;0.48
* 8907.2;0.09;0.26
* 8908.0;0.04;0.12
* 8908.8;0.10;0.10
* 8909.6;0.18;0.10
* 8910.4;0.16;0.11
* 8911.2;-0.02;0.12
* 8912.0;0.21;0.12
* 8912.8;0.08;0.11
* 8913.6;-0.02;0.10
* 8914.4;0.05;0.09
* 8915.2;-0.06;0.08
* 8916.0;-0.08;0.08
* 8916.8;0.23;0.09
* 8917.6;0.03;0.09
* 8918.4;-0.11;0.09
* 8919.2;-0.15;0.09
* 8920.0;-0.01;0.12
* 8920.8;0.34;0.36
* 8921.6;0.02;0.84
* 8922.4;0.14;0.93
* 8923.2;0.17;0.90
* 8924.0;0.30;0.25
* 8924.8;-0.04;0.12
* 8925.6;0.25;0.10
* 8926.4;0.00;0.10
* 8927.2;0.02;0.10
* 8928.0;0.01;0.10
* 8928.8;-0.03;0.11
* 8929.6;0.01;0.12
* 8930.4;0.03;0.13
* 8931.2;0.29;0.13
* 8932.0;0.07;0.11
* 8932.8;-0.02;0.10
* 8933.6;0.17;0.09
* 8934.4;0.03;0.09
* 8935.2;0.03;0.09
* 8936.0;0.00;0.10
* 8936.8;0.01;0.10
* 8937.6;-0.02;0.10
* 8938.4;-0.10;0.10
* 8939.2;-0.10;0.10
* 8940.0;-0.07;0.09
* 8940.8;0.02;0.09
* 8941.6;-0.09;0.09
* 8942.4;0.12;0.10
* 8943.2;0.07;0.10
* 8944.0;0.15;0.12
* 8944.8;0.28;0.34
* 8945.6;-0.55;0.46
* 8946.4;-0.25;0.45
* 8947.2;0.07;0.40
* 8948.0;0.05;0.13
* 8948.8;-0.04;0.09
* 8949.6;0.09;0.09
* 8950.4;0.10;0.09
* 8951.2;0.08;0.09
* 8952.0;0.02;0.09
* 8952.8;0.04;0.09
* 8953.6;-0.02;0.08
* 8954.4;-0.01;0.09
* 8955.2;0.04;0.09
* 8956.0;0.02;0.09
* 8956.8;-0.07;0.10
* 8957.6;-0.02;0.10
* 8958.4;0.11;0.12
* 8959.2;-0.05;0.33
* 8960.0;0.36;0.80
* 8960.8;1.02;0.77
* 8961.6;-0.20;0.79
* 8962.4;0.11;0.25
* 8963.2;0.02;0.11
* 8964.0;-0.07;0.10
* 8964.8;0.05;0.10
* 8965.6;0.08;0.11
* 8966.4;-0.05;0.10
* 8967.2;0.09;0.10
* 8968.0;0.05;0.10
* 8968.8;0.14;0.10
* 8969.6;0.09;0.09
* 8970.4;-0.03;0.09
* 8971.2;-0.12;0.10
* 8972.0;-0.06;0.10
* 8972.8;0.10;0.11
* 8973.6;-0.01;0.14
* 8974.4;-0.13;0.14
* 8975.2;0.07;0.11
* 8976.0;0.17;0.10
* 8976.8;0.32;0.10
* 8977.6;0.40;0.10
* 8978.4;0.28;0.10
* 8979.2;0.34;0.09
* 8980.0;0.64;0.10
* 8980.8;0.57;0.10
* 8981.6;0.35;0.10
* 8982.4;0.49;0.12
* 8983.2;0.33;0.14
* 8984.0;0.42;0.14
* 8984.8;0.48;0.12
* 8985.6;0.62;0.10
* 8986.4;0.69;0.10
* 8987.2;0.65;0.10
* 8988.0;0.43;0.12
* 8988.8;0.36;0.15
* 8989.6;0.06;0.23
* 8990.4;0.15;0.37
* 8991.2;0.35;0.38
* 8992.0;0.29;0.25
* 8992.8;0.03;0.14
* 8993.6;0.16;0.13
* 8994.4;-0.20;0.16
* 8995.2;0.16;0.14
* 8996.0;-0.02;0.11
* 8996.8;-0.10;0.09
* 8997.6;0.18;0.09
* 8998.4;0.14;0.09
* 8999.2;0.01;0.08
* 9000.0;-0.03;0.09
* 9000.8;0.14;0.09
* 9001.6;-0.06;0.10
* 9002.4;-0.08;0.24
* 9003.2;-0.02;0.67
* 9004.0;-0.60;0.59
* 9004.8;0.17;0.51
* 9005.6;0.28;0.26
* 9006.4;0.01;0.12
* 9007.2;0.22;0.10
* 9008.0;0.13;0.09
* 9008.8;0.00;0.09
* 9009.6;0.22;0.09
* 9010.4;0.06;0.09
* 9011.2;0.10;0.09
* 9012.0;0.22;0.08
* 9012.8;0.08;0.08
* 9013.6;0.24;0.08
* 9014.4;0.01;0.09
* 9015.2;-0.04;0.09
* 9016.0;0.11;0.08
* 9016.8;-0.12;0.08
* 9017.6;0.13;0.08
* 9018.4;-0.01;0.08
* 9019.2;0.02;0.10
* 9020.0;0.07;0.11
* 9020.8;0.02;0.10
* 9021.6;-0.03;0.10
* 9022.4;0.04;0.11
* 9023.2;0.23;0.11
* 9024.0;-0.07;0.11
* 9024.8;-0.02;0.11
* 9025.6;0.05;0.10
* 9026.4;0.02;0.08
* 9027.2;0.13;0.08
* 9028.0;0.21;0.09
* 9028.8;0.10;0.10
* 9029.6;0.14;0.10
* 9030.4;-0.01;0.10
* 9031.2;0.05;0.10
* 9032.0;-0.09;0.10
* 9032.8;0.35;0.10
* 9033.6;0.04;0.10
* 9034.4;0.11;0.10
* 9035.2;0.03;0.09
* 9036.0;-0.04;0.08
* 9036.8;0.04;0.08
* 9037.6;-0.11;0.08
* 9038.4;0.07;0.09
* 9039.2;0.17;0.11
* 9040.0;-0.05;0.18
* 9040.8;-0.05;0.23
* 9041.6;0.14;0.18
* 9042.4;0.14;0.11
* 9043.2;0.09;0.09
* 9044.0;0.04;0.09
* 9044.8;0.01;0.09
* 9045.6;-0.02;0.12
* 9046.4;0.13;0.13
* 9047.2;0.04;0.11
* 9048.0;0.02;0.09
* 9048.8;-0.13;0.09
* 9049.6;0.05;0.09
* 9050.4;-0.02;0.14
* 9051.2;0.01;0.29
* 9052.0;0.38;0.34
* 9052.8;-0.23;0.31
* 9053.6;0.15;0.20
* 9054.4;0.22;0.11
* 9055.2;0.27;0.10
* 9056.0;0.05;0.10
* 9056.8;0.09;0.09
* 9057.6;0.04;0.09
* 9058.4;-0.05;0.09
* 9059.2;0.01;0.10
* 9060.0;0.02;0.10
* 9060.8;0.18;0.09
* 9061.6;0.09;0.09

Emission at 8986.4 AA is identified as [O II]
